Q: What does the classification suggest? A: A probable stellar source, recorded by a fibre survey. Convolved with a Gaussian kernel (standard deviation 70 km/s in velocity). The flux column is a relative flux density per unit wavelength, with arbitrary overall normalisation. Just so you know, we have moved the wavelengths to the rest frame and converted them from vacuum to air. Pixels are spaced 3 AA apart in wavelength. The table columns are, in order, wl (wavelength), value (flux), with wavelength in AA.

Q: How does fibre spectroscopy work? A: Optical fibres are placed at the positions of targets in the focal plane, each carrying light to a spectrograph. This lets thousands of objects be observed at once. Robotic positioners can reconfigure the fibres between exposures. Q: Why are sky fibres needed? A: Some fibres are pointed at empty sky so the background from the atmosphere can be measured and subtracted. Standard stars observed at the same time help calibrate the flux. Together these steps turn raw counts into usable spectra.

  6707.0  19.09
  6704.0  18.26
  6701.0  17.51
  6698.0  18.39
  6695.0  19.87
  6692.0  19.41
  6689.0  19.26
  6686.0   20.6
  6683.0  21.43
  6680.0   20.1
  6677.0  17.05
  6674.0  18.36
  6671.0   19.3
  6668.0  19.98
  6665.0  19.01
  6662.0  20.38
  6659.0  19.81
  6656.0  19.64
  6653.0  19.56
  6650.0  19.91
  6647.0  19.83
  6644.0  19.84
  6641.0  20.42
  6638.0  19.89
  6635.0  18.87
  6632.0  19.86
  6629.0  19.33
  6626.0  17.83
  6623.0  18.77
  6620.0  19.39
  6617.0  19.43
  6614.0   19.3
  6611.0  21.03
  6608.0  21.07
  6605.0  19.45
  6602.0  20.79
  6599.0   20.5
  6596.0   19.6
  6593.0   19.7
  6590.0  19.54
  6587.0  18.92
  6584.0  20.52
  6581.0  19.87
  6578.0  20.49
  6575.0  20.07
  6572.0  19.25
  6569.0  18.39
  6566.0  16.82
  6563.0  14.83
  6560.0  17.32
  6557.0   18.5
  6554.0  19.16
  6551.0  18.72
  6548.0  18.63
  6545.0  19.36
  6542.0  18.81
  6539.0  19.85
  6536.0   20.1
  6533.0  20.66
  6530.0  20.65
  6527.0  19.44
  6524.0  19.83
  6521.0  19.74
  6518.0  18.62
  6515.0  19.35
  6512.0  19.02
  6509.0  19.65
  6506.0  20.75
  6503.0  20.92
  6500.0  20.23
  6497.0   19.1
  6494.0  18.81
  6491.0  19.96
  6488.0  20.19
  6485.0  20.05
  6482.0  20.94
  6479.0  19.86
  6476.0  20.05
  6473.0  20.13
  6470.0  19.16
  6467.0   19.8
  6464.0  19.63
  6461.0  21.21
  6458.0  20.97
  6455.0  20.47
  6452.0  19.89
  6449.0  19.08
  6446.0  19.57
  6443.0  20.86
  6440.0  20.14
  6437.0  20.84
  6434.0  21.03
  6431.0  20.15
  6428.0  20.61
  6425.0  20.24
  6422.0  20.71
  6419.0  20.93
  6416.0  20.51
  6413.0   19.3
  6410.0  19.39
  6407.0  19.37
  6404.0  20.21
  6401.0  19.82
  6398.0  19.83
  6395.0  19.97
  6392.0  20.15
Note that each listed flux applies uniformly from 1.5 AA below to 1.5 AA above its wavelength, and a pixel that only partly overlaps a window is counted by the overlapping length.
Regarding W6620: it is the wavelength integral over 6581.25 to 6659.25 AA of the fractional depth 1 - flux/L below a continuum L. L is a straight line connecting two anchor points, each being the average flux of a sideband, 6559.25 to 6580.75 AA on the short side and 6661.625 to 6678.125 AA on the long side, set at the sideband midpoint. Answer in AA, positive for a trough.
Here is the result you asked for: -4.6 AA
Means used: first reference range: 18.3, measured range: 19.7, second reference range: 19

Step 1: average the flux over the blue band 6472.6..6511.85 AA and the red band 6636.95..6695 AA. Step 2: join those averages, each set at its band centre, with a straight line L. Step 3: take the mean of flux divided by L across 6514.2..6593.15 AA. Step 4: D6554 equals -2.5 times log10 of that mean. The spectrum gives 0.042 mag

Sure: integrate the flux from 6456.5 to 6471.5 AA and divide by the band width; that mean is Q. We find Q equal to 20.2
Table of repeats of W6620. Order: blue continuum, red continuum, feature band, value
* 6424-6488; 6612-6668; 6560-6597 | 1.6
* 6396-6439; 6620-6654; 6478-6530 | 0.3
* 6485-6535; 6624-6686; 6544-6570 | 2.4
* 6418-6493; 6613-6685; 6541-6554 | 0.6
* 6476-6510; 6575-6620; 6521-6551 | 0.6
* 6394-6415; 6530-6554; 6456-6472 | -0.4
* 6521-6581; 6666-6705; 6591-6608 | -0.9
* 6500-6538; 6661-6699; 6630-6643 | -0.1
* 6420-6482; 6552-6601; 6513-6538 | -0.4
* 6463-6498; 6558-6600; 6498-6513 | -0.4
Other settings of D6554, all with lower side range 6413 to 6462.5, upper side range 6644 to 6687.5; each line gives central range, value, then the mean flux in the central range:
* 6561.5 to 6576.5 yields 0.12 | 17.9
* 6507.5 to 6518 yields 0.05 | 19.2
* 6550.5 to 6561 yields 0.09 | 18.4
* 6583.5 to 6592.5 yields 0.02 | 19.6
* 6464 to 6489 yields 0.02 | 20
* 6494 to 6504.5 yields 0.02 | 19.9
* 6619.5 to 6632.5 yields 0.05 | 18.9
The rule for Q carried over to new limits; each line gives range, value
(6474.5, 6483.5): 20.3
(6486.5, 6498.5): 19.5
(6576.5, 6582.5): 20.2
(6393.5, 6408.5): 19.8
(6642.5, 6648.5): 19.8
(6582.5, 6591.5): 19.7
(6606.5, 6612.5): 21.1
